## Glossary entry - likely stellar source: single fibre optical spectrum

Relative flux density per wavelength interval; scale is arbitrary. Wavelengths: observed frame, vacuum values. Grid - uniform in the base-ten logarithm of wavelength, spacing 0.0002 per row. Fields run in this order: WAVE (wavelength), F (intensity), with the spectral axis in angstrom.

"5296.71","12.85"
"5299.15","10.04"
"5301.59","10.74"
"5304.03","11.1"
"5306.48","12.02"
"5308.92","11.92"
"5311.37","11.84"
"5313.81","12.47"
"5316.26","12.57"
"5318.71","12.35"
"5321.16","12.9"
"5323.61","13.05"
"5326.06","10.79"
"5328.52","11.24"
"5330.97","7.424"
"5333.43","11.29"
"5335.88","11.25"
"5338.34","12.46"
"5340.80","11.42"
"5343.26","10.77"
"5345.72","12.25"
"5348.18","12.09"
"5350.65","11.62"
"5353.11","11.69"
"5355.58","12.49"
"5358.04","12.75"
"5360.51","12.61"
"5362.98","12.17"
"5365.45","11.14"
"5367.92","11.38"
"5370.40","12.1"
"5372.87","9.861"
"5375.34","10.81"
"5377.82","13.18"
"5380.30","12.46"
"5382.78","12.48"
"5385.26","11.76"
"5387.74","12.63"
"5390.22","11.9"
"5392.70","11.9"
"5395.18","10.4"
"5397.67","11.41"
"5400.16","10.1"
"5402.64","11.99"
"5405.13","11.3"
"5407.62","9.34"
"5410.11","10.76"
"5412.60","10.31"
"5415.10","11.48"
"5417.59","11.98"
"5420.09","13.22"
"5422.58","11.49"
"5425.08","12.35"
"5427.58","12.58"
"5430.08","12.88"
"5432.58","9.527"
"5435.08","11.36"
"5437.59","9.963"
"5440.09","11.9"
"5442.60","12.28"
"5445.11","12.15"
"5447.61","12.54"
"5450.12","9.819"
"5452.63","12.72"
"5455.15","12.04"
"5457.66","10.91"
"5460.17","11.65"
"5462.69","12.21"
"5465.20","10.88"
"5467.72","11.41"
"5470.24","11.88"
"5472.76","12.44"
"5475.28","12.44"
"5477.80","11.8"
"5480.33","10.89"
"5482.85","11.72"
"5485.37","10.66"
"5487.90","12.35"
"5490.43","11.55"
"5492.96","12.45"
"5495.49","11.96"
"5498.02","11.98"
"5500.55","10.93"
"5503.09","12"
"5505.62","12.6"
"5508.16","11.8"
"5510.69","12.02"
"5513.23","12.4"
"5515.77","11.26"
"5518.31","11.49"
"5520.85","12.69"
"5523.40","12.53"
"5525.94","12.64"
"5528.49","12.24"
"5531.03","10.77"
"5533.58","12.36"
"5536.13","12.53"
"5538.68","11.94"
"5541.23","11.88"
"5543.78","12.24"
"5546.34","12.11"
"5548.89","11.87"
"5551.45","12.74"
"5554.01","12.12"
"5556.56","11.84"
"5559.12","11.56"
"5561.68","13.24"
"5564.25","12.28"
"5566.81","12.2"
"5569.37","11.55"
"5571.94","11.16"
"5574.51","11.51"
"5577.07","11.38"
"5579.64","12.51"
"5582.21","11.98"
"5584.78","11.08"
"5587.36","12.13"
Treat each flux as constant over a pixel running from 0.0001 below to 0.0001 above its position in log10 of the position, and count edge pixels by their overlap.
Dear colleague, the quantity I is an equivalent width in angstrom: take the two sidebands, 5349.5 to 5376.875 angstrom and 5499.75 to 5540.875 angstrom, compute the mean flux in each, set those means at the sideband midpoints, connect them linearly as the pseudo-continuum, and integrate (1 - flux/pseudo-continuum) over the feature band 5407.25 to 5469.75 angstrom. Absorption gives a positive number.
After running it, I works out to 1.7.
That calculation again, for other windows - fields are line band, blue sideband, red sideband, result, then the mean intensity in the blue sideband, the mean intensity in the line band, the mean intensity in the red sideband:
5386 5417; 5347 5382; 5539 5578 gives 2.0 angstrom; 11.9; 11.2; 12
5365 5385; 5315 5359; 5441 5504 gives 0.0 angstrom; 11.7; 11.7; 11.7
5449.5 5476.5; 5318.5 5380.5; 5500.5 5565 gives 0.5 angstrom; 11.7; 11.7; 12.1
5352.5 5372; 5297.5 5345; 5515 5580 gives -0.7 angstrom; 11.5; 12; 12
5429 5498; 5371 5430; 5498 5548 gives 1.0 angstrom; 11.6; 11.6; 12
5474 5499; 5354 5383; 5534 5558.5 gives 0.6 angstrom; 11.9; 11.8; 12.1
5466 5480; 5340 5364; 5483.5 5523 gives 0.0 angstrom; 12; 11.9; 11.9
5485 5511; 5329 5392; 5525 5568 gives 0.3 angstrom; 11.7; 11.9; 12.1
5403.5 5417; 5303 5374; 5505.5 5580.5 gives 1.2 angstrom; 11.7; 10.7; 12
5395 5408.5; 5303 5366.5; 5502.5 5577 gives 1.2 angstrom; 11.8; 10.8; 12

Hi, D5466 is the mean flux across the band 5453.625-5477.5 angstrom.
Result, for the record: 11.8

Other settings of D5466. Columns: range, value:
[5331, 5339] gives 11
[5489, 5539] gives 12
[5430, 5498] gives 11.6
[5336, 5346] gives 11.6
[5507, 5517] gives 11.9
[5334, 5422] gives 11.6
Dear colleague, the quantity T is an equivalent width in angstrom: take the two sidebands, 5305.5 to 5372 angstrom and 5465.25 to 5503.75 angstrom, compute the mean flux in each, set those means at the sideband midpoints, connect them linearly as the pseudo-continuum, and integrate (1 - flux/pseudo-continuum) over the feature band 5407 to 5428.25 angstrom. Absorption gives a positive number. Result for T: 0.4 angstrom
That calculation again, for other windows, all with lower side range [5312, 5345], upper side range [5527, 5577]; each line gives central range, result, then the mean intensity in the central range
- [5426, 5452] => 0.5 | 11.5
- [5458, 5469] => 0.3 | 11.5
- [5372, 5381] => 0.0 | 11.6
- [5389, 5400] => 0.4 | 11.3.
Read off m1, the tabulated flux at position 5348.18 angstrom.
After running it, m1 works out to 12.09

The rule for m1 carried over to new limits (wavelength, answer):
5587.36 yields 12.13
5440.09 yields 11.9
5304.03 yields 11.1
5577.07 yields 11.38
